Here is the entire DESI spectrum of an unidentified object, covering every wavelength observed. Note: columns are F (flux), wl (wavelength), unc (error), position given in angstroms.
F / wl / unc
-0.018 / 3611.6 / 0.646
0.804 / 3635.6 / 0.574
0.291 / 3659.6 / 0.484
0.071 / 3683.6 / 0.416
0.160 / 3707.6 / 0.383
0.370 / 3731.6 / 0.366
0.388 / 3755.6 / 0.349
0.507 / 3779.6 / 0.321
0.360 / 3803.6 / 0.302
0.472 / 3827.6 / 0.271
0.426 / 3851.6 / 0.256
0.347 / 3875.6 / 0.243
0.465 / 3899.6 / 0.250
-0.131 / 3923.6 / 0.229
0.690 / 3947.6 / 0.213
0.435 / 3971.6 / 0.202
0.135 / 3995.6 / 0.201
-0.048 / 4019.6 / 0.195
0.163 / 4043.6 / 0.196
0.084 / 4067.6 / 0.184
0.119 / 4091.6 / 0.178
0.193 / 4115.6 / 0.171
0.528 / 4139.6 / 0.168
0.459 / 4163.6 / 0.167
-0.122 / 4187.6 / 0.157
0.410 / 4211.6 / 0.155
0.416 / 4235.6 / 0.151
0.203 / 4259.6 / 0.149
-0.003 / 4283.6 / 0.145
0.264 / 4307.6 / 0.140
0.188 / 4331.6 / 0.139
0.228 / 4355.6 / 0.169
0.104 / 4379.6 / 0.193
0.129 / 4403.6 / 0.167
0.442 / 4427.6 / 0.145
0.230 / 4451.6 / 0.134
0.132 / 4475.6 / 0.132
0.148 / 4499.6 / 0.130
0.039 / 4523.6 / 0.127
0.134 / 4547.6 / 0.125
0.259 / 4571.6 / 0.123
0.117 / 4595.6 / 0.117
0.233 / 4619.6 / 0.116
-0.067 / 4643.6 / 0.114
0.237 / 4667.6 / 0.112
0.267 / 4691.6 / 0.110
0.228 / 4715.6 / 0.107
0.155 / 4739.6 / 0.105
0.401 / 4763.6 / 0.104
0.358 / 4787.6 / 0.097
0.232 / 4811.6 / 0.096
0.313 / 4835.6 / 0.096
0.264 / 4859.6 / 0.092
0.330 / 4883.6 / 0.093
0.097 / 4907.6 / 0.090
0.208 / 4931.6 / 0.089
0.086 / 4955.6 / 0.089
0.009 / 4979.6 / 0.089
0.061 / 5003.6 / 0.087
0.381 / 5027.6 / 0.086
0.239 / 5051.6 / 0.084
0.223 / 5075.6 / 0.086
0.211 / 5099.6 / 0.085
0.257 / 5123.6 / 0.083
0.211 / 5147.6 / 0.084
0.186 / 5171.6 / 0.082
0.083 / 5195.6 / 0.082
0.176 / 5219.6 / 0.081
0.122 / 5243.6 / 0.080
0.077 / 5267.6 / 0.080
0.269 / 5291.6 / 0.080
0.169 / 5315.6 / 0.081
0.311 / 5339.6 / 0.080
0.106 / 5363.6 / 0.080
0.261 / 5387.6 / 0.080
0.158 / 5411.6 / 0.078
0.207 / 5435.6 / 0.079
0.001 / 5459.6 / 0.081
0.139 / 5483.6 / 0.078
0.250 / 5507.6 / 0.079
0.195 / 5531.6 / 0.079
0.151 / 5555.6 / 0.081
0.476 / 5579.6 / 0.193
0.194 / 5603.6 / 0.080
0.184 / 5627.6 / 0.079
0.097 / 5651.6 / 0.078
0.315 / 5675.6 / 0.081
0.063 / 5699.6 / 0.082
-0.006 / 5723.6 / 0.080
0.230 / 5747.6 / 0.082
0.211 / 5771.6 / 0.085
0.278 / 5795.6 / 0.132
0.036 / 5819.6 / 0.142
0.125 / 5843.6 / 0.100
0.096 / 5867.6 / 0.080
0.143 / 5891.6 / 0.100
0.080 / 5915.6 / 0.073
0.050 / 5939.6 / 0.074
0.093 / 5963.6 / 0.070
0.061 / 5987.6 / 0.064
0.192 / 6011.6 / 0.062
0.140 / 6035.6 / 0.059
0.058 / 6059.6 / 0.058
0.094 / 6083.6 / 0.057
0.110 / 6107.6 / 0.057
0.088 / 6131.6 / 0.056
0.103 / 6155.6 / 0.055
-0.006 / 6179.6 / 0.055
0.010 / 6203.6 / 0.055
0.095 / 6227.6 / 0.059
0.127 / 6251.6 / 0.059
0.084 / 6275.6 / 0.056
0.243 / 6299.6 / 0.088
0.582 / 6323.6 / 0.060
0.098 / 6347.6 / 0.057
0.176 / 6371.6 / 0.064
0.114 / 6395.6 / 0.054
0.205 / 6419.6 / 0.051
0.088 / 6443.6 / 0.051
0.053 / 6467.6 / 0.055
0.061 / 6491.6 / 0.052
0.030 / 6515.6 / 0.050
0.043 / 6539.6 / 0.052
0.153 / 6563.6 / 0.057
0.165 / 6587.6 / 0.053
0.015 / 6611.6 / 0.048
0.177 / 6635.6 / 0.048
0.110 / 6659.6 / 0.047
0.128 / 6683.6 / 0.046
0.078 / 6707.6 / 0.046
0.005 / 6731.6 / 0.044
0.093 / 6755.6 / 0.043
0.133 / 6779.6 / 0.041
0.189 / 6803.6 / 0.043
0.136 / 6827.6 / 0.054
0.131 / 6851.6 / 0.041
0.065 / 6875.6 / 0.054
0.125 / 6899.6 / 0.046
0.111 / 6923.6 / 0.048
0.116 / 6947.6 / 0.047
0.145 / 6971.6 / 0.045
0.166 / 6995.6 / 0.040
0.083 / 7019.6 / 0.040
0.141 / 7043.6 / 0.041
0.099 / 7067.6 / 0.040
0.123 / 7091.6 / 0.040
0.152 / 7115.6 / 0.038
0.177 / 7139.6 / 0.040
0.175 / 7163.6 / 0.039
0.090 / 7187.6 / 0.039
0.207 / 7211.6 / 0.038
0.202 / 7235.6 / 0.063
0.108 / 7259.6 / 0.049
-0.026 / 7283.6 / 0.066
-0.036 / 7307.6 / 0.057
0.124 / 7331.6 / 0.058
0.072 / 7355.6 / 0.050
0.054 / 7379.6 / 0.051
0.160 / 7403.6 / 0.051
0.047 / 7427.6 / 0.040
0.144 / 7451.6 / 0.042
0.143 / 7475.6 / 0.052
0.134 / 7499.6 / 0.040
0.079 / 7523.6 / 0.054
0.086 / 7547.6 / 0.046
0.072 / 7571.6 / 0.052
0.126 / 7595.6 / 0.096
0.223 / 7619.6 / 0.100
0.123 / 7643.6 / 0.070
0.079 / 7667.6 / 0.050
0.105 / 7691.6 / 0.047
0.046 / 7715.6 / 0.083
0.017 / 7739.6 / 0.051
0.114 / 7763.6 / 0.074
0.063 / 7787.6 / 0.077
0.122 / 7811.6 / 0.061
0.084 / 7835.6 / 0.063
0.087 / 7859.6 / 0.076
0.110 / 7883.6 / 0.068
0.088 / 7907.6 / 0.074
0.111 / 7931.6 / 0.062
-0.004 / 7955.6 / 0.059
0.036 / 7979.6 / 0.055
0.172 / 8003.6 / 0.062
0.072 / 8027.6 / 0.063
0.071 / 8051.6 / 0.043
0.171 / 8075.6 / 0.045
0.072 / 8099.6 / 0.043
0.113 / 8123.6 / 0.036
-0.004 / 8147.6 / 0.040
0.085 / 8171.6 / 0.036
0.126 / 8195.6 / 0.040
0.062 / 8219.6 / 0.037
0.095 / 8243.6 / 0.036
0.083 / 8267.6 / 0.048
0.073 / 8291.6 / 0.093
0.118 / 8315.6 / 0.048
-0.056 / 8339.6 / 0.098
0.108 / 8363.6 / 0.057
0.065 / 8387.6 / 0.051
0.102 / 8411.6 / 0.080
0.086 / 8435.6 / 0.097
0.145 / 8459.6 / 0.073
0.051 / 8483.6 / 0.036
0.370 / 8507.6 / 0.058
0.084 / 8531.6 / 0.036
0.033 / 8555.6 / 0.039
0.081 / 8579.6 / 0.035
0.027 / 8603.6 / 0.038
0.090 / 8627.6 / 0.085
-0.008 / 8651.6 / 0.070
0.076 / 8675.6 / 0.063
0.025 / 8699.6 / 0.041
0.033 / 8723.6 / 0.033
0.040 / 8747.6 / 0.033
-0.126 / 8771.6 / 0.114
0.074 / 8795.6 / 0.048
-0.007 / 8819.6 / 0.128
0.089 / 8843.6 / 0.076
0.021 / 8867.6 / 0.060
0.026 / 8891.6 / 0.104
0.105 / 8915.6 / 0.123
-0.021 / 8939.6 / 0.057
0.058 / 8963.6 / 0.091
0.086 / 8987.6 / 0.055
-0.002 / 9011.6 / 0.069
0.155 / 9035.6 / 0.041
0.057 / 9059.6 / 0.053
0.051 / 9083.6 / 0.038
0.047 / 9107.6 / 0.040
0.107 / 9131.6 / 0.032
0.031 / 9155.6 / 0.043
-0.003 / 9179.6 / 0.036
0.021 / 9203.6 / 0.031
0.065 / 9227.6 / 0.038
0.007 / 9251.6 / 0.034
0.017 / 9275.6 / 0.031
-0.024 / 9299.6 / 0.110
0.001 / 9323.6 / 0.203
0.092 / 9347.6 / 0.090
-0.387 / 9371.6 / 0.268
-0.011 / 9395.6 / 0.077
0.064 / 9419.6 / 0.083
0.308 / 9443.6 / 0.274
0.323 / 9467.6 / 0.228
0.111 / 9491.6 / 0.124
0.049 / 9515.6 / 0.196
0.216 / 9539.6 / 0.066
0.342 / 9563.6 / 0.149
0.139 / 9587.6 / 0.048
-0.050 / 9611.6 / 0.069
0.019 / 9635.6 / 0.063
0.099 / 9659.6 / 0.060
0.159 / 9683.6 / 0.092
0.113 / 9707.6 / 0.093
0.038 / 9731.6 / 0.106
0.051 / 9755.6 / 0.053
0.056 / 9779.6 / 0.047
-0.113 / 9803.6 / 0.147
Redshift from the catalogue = 0.698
